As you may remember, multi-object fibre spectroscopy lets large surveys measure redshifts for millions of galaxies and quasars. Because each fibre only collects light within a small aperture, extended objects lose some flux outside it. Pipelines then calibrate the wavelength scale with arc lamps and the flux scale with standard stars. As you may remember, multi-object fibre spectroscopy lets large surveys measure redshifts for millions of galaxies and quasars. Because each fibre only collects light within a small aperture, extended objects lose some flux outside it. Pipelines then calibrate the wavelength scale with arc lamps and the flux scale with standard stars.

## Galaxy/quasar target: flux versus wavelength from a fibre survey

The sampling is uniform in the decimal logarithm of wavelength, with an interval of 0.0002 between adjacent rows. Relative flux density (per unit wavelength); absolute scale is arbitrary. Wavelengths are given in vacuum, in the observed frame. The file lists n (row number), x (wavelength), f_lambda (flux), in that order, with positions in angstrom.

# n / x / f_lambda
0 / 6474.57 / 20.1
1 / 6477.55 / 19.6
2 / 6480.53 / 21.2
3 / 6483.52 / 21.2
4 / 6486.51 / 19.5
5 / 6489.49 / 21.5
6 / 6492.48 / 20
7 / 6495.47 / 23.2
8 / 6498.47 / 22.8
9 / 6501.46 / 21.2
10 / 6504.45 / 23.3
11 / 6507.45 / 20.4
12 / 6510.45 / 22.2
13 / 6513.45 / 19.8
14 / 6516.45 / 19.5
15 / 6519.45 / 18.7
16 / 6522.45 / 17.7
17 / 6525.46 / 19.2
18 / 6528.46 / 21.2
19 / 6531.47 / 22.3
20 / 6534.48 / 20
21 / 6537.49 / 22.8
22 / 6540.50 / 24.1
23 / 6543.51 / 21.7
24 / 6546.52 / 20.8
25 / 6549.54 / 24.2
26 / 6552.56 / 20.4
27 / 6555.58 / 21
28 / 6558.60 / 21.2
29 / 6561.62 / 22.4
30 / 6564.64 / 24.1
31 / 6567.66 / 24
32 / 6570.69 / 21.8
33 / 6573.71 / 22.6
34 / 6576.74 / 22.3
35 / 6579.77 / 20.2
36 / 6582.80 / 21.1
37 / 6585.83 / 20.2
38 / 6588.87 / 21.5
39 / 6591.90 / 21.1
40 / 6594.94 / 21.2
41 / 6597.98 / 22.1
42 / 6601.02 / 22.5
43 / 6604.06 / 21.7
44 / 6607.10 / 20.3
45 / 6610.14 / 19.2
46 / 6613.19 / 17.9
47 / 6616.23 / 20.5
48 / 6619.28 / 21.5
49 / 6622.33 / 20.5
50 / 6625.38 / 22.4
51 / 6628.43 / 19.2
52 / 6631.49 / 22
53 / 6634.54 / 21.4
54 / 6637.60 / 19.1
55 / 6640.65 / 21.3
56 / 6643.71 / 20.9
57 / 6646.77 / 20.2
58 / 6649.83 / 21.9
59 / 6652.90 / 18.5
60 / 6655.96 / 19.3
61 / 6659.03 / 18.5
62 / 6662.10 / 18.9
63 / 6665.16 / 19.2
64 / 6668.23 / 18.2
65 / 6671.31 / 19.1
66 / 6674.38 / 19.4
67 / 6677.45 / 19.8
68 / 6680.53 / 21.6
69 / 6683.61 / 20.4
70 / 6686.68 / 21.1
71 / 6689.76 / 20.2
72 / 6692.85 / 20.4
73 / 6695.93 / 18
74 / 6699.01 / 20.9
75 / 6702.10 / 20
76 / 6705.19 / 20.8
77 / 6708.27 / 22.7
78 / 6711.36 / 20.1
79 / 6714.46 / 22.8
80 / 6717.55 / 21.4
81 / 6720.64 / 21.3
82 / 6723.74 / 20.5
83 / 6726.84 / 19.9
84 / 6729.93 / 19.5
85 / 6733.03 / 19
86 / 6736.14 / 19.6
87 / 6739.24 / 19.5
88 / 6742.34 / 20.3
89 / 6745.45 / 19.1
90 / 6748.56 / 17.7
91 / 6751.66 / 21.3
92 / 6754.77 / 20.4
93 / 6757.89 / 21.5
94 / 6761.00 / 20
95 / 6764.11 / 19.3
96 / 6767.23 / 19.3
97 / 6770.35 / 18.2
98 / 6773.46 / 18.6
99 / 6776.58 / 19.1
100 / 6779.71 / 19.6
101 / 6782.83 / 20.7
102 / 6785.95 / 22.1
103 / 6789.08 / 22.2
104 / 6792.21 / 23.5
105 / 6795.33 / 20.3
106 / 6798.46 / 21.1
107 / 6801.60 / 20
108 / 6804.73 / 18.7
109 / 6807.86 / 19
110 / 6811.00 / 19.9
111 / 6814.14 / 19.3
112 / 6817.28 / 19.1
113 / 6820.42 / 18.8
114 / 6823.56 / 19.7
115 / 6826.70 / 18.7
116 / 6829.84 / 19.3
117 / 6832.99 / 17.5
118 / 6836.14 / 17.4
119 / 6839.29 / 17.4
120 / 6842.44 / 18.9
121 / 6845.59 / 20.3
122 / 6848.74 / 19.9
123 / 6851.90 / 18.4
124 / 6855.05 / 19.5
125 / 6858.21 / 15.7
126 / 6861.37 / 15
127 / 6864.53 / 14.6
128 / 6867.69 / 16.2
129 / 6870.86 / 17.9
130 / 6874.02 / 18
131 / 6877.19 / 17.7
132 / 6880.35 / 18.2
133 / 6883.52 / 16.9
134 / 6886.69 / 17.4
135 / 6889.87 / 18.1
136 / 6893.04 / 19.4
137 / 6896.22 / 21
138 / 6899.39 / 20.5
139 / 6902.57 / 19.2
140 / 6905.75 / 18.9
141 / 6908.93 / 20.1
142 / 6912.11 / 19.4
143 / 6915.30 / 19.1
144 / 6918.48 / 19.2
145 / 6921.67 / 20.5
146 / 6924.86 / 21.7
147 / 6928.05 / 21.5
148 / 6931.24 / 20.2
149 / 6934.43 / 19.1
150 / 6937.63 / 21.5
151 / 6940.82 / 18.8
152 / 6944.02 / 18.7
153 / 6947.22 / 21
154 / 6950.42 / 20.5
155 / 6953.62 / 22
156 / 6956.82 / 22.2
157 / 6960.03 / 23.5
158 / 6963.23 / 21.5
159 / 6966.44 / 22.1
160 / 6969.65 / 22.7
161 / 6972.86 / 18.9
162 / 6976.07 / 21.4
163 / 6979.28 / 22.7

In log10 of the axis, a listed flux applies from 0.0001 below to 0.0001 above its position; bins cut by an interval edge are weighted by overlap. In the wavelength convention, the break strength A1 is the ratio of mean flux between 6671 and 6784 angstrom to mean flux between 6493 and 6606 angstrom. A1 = 0.93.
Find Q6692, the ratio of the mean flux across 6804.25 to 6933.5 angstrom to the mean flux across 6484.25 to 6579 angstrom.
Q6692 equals 0.87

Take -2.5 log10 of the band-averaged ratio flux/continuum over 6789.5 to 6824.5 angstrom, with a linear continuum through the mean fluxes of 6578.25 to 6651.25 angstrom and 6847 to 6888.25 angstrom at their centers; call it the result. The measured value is -0.10 mag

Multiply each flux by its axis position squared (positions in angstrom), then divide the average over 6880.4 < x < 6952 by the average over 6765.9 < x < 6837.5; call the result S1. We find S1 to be 1.0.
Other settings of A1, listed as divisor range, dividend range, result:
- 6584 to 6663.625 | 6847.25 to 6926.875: 0.90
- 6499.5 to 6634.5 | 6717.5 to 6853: 0.93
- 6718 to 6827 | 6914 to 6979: 1.05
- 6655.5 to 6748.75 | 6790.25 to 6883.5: 0.93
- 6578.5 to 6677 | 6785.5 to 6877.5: 0.93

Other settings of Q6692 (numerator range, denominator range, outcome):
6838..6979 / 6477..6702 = 0.93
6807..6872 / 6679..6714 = 0.88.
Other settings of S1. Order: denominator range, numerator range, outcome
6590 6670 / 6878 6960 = 1.06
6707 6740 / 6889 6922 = 1.00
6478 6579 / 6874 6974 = 1.05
